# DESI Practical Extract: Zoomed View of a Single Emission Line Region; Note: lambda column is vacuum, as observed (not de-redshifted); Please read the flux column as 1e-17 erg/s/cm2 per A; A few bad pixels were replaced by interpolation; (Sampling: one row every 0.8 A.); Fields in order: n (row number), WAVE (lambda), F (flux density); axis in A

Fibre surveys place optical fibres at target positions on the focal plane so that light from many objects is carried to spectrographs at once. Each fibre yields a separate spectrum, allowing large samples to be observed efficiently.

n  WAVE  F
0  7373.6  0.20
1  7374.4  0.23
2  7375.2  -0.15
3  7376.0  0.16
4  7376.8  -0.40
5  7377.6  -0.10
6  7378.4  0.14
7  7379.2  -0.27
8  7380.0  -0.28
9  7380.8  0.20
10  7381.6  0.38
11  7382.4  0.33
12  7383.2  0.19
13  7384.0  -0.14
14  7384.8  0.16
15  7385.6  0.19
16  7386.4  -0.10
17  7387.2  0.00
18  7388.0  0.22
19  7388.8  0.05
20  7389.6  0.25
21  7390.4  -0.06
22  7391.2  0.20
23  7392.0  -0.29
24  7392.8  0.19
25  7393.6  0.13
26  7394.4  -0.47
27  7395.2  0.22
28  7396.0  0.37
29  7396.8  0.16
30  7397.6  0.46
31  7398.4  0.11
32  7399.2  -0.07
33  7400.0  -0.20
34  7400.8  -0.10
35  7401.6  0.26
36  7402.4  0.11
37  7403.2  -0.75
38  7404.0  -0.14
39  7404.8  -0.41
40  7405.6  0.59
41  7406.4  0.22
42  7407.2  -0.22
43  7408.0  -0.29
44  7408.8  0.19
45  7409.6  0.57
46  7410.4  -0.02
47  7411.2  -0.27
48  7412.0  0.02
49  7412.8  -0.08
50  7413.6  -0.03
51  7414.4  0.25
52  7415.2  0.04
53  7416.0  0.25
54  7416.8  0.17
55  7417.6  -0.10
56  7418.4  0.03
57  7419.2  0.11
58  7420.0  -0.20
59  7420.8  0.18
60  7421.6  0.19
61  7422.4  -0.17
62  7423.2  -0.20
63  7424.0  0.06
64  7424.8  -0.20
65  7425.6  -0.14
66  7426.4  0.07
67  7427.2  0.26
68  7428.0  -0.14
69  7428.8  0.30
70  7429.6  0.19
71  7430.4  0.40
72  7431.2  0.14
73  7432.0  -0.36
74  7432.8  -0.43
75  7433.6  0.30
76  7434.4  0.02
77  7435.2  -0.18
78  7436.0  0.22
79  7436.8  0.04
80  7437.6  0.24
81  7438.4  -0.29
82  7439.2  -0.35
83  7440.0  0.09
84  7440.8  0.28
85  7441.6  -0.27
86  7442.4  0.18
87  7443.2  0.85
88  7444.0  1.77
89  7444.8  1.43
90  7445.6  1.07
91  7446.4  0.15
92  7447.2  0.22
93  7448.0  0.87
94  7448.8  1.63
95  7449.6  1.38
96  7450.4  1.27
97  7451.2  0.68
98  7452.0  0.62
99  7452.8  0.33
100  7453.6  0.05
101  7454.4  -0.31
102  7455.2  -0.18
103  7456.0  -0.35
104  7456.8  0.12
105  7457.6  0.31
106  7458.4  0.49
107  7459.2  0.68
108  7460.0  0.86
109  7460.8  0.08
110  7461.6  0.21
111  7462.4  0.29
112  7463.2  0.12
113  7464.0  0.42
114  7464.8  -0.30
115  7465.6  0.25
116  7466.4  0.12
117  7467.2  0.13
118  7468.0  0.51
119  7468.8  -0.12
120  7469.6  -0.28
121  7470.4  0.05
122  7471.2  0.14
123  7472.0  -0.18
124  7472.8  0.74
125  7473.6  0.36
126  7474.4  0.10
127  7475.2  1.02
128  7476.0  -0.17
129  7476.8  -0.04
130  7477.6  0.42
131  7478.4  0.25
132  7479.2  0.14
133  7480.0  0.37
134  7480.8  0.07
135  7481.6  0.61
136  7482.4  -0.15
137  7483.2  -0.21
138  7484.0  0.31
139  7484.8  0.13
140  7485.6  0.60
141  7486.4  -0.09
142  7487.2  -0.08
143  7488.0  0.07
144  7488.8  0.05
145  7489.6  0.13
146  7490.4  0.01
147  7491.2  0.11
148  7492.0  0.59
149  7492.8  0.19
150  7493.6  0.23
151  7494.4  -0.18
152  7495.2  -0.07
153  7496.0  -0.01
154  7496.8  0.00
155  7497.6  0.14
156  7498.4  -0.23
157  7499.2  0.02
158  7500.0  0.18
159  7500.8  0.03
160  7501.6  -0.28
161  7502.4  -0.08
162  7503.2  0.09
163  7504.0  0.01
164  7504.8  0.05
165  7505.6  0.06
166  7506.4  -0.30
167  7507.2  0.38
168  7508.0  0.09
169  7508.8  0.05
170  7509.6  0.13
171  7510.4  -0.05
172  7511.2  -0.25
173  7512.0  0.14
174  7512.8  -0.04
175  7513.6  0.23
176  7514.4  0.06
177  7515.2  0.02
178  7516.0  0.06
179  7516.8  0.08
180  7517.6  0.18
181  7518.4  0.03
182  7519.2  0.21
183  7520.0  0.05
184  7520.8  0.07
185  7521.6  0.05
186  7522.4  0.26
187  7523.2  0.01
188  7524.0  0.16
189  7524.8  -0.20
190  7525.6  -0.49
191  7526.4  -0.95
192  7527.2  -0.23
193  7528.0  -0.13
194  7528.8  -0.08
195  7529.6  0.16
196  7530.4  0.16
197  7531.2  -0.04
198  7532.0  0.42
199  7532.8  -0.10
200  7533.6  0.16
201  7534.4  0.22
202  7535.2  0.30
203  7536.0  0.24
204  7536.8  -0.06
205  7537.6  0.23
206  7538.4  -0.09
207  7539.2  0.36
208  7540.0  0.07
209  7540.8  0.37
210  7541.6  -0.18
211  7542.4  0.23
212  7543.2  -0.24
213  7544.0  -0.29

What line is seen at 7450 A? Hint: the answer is [O II]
